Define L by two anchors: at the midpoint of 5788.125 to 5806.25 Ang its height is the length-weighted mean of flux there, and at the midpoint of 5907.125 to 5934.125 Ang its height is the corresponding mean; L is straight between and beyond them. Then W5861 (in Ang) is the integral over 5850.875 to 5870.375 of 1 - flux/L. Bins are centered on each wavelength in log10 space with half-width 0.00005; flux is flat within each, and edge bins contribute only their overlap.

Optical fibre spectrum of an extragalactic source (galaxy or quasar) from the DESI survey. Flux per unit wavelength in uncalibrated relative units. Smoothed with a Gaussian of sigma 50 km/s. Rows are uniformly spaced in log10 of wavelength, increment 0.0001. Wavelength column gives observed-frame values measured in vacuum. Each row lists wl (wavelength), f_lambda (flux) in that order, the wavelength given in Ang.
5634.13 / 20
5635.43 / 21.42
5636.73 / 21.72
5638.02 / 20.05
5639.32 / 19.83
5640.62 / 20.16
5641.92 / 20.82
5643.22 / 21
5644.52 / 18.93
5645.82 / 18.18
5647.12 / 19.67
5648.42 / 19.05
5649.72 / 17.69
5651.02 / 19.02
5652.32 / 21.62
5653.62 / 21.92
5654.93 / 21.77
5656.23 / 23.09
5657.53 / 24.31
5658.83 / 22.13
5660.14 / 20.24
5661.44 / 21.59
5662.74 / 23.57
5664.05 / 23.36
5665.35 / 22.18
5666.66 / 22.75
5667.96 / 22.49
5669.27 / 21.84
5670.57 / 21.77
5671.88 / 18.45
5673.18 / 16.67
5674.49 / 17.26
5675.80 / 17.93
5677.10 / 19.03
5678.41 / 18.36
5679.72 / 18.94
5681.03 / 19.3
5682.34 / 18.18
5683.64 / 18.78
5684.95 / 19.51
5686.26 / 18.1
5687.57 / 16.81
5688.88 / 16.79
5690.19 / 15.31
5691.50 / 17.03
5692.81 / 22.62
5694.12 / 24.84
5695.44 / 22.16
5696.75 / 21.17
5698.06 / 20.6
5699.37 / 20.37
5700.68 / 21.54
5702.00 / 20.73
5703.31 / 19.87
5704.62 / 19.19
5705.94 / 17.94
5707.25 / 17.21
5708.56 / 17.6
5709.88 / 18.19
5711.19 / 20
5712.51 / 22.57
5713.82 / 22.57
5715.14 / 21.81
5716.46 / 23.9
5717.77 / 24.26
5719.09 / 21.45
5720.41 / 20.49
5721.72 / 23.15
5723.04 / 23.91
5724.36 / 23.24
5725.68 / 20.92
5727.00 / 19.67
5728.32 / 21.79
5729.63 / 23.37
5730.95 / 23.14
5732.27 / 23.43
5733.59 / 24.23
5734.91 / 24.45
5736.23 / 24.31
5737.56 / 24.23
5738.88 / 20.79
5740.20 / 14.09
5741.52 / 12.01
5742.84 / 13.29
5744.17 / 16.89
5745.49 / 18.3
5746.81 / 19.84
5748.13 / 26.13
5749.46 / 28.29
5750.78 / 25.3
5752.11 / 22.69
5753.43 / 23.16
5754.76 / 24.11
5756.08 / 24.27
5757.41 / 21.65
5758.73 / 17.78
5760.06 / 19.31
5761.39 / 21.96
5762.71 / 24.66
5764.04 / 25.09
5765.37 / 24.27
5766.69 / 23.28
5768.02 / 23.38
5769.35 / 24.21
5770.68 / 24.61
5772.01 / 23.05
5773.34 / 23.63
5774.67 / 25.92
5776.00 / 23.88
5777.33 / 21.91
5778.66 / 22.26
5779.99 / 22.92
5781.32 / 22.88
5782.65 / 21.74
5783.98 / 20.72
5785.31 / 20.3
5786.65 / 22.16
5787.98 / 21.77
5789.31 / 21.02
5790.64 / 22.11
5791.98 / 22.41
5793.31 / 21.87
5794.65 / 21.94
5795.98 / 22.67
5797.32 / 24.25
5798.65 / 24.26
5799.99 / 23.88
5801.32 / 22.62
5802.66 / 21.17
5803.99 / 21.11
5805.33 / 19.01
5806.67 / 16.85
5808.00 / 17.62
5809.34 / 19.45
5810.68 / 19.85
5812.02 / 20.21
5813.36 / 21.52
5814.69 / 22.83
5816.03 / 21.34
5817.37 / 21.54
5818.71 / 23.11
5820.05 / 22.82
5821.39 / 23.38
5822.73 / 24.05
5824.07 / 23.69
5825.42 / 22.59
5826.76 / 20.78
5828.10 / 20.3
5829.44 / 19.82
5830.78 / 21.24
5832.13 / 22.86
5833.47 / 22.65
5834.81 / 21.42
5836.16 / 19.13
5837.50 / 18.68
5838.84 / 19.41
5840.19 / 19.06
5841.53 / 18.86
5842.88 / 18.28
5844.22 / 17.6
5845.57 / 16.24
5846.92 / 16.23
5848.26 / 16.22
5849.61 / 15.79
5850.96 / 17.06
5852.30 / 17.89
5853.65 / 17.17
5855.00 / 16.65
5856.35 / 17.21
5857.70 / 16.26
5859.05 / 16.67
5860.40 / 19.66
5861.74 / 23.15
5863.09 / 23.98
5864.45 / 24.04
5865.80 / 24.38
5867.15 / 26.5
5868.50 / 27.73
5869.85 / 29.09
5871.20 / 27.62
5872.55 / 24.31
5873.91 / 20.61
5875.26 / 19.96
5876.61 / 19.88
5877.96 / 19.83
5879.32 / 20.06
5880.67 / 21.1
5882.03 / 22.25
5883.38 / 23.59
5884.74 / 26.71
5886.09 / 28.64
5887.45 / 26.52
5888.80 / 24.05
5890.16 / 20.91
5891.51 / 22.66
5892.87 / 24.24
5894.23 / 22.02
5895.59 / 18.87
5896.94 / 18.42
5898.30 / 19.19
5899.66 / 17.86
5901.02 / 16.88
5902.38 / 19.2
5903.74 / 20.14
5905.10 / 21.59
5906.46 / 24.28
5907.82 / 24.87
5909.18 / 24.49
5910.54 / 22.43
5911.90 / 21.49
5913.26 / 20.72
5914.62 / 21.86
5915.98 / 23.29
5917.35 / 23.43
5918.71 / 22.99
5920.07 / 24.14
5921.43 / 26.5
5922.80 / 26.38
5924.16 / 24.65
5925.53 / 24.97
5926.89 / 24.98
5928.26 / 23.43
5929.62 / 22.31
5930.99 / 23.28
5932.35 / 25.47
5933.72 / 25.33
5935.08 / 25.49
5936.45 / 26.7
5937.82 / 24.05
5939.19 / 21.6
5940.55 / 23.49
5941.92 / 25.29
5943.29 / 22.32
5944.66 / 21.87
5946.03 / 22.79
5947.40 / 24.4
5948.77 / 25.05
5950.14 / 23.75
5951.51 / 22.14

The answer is 1.5 Ang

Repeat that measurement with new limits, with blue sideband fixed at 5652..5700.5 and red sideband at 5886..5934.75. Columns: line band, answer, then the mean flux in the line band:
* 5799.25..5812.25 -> 0.9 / 20.2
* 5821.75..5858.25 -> 4.7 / 19.2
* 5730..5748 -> 0.7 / 20.2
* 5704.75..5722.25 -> 0.0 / 20.8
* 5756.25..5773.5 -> -1.3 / 22.9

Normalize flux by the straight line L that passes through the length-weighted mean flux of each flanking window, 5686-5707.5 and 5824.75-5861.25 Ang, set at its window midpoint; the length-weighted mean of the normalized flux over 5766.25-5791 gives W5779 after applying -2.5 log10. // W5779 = -0.19 mag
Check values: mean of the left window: 19.6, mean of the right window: 18.8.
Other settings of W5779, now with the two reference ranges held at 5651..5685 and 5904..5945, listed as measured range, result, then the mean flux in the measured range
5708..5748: 0.02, 21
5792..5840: 0.05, 21.4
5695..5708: 0.05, 20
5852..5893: 0.04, 22.4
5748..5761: -0.07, 23.1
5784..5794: 0.03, 21.6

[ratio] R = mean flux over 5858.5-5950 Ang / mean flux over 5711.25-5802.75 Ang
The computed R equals 1.0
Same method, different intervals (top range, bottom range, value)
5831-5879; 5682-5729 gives 1.00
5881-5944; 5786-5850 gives 1.11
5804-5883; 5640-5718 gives 1.02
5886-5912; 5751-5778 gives 0.94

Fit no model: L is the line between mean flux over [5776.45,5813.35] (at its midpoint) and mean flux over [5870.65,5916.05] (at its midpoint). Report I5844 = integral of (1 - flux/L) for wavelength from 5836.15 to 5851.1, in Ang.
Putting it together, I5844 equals 2.8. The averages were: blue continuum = 21.5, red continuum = 22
